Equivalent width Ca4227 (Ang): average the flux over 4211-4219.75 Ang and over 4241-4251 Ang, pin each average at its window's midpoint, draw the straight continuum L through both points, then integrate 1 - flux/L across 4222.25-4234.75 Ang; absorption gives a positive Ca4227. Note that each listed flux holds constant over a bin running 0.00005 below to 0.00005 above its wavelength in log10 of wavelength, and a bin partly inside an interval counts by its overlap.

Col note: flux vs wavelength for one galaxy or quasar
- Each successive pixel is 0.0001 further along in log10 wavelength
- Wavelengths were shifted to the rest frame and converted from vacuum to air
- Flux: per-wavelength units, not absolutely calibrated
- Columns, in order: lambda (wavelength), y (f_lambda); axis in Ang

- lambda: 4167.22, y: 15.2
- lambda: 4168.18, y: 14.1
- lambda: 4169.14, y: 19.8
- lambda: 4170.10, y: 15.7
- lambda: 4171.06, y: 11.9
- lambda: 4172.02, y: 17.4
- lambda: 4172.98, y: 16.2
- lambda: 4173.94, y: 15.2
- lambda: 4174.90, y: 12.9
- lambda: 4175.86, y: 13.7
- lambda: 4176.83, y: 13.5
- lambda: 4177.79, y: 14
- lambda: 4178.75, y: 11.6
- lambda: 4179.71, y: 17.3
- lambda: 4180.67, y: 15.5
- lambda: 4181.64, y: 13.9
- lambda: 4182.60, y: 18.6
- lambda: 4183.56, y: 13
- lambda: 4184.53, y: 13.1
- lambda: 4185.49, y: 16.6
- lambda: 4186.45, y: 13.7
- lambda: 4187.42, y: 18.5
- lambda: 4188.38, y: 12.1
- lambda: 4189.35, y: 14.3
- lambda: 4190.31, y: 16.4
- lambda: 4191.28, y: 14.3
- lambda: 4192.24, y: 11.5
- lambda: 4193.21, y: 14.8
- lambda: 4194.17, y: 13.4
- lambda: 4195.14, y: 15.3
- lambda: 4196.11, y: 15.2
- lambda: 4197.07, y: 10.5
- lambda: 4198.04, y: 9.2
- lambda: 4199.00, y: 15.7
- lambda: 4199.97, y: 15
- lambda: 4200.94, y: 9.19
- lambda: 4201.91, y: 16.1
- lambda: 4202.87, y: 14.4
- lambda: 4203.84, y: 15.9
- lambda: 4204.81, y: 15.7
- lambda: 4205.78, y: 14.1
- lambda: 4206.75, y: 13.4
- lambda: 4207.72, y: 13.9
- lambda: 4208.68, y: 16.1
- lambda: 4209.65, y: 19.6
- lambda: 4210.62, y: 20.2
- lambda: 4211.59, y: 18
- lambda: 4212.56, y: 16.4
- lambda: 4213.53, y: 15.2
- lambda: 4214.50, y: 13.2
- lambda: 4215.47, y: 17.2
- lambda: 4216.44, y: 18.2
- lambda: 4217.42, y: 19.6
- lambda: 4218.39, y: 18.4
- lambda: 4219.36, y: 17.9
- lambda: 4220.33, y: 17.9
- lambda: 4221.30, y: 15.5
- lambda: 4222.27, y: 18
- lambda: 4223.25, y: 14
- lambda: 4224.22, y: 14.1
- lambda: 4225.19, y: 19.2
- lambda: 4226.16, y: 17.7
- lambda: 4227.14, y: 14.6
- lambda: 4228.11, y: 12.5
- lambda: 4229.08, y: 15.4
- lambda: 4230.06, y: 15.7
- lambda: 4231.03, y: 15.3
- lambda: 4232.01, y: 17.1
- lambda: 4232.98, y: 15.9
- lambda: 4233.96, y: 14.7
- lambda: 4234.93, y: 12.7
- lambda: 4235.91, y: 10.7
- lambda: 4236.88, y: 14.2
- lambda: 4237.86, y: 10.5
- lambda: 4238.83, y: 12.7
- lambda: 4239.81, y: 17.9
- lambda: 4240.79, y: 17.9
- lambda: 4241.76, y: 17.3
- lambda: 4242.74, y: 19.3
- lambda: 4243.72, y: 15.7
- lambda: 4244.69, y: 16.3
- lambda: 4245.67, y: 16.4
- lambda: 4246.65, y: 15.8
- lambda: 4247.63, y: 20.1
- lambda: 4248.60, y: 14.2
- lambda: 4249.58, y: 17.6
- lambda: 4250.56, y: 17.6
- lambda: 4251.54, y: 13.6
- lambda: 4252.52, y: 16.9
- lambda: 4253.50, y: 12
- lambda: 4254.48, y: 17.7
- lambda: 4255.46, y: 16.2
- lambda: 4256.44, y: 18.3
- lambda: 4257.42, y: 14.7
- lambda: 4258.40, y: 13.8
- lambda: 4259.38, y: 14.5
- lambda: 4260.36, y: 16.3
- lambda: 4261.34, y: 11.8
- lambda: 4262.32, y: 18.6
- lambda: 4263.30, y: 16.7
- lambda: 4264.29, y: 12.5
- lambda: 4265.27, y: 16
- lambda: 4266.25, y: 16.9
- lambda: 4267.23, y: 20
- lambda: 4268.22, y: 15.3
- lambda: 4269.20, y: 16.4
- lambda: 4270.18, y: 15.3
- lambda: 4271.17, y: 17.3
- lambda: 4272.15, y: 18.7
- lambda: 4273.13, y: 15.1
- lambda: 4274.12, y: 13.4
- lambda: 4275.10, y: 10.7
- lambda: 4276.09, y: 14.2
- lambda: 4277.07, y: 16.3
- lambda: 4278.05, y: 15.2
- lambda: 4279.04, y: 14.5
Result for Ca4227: 1.14 Ang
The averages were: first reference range 17.1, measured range 15.5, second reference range 17.1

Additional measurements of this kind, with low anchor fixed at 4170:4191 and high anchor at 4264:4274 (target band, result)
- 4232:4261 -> 0.63 Ang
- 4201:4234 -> -1.57 Ang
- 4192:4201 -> 1.10 Ang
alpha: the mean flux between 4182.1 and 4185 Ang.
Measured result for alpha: 14.9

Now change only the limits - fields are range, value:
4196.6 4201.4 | 11.9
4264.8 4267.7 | 17.7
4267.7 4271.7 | 16.1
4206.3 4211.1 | 16.7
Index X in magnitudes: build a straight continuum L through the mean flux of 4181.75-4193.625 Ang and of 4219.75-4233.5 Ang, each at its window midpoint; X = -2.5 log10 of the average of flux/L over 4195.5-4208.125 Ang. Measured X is 0.11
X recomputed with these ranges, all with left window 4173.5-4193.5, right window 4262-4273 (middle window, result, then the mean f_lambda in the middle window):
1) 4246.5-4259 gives 0.014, 16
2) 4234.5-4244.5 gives 0.068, 14.9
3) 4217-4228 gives -0.091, 16.8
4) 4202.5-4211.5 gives -0.065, 16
